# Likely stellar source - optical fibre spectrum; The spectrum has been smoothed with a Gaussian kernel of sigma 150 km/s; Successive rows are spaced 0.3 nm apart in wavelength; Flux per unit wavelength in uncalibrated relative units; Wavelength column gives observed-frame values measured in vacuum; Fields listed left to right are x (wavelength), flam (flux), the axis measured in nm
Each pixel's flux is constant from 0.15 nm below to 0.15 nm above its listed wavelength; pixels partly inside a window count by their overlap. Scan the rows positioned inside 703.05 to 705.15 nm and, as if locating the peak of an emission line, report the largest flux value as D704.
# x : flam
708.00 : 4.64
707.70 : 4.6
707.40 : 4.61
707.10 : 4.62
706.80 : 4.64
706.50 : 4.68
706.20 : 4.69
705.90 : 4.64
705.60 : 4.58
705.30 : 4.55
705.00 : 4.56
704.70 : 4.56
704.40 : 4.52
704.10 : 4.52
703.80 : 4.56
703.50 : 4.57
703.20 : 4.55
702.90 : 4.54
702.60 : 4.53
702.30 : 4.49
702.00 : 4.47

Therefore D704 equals 4.57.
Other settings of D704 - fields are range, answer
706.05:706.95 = 4.69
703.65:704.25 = 4.56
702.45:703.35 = 4.55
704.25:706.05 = 4.64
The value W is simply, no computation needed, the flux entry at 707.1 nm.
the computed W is 4.62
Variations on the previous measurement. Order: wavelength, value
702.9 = 4.54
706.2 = 4.69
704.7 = 4.56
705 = 4.56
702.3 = 4.49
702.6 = 4.53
